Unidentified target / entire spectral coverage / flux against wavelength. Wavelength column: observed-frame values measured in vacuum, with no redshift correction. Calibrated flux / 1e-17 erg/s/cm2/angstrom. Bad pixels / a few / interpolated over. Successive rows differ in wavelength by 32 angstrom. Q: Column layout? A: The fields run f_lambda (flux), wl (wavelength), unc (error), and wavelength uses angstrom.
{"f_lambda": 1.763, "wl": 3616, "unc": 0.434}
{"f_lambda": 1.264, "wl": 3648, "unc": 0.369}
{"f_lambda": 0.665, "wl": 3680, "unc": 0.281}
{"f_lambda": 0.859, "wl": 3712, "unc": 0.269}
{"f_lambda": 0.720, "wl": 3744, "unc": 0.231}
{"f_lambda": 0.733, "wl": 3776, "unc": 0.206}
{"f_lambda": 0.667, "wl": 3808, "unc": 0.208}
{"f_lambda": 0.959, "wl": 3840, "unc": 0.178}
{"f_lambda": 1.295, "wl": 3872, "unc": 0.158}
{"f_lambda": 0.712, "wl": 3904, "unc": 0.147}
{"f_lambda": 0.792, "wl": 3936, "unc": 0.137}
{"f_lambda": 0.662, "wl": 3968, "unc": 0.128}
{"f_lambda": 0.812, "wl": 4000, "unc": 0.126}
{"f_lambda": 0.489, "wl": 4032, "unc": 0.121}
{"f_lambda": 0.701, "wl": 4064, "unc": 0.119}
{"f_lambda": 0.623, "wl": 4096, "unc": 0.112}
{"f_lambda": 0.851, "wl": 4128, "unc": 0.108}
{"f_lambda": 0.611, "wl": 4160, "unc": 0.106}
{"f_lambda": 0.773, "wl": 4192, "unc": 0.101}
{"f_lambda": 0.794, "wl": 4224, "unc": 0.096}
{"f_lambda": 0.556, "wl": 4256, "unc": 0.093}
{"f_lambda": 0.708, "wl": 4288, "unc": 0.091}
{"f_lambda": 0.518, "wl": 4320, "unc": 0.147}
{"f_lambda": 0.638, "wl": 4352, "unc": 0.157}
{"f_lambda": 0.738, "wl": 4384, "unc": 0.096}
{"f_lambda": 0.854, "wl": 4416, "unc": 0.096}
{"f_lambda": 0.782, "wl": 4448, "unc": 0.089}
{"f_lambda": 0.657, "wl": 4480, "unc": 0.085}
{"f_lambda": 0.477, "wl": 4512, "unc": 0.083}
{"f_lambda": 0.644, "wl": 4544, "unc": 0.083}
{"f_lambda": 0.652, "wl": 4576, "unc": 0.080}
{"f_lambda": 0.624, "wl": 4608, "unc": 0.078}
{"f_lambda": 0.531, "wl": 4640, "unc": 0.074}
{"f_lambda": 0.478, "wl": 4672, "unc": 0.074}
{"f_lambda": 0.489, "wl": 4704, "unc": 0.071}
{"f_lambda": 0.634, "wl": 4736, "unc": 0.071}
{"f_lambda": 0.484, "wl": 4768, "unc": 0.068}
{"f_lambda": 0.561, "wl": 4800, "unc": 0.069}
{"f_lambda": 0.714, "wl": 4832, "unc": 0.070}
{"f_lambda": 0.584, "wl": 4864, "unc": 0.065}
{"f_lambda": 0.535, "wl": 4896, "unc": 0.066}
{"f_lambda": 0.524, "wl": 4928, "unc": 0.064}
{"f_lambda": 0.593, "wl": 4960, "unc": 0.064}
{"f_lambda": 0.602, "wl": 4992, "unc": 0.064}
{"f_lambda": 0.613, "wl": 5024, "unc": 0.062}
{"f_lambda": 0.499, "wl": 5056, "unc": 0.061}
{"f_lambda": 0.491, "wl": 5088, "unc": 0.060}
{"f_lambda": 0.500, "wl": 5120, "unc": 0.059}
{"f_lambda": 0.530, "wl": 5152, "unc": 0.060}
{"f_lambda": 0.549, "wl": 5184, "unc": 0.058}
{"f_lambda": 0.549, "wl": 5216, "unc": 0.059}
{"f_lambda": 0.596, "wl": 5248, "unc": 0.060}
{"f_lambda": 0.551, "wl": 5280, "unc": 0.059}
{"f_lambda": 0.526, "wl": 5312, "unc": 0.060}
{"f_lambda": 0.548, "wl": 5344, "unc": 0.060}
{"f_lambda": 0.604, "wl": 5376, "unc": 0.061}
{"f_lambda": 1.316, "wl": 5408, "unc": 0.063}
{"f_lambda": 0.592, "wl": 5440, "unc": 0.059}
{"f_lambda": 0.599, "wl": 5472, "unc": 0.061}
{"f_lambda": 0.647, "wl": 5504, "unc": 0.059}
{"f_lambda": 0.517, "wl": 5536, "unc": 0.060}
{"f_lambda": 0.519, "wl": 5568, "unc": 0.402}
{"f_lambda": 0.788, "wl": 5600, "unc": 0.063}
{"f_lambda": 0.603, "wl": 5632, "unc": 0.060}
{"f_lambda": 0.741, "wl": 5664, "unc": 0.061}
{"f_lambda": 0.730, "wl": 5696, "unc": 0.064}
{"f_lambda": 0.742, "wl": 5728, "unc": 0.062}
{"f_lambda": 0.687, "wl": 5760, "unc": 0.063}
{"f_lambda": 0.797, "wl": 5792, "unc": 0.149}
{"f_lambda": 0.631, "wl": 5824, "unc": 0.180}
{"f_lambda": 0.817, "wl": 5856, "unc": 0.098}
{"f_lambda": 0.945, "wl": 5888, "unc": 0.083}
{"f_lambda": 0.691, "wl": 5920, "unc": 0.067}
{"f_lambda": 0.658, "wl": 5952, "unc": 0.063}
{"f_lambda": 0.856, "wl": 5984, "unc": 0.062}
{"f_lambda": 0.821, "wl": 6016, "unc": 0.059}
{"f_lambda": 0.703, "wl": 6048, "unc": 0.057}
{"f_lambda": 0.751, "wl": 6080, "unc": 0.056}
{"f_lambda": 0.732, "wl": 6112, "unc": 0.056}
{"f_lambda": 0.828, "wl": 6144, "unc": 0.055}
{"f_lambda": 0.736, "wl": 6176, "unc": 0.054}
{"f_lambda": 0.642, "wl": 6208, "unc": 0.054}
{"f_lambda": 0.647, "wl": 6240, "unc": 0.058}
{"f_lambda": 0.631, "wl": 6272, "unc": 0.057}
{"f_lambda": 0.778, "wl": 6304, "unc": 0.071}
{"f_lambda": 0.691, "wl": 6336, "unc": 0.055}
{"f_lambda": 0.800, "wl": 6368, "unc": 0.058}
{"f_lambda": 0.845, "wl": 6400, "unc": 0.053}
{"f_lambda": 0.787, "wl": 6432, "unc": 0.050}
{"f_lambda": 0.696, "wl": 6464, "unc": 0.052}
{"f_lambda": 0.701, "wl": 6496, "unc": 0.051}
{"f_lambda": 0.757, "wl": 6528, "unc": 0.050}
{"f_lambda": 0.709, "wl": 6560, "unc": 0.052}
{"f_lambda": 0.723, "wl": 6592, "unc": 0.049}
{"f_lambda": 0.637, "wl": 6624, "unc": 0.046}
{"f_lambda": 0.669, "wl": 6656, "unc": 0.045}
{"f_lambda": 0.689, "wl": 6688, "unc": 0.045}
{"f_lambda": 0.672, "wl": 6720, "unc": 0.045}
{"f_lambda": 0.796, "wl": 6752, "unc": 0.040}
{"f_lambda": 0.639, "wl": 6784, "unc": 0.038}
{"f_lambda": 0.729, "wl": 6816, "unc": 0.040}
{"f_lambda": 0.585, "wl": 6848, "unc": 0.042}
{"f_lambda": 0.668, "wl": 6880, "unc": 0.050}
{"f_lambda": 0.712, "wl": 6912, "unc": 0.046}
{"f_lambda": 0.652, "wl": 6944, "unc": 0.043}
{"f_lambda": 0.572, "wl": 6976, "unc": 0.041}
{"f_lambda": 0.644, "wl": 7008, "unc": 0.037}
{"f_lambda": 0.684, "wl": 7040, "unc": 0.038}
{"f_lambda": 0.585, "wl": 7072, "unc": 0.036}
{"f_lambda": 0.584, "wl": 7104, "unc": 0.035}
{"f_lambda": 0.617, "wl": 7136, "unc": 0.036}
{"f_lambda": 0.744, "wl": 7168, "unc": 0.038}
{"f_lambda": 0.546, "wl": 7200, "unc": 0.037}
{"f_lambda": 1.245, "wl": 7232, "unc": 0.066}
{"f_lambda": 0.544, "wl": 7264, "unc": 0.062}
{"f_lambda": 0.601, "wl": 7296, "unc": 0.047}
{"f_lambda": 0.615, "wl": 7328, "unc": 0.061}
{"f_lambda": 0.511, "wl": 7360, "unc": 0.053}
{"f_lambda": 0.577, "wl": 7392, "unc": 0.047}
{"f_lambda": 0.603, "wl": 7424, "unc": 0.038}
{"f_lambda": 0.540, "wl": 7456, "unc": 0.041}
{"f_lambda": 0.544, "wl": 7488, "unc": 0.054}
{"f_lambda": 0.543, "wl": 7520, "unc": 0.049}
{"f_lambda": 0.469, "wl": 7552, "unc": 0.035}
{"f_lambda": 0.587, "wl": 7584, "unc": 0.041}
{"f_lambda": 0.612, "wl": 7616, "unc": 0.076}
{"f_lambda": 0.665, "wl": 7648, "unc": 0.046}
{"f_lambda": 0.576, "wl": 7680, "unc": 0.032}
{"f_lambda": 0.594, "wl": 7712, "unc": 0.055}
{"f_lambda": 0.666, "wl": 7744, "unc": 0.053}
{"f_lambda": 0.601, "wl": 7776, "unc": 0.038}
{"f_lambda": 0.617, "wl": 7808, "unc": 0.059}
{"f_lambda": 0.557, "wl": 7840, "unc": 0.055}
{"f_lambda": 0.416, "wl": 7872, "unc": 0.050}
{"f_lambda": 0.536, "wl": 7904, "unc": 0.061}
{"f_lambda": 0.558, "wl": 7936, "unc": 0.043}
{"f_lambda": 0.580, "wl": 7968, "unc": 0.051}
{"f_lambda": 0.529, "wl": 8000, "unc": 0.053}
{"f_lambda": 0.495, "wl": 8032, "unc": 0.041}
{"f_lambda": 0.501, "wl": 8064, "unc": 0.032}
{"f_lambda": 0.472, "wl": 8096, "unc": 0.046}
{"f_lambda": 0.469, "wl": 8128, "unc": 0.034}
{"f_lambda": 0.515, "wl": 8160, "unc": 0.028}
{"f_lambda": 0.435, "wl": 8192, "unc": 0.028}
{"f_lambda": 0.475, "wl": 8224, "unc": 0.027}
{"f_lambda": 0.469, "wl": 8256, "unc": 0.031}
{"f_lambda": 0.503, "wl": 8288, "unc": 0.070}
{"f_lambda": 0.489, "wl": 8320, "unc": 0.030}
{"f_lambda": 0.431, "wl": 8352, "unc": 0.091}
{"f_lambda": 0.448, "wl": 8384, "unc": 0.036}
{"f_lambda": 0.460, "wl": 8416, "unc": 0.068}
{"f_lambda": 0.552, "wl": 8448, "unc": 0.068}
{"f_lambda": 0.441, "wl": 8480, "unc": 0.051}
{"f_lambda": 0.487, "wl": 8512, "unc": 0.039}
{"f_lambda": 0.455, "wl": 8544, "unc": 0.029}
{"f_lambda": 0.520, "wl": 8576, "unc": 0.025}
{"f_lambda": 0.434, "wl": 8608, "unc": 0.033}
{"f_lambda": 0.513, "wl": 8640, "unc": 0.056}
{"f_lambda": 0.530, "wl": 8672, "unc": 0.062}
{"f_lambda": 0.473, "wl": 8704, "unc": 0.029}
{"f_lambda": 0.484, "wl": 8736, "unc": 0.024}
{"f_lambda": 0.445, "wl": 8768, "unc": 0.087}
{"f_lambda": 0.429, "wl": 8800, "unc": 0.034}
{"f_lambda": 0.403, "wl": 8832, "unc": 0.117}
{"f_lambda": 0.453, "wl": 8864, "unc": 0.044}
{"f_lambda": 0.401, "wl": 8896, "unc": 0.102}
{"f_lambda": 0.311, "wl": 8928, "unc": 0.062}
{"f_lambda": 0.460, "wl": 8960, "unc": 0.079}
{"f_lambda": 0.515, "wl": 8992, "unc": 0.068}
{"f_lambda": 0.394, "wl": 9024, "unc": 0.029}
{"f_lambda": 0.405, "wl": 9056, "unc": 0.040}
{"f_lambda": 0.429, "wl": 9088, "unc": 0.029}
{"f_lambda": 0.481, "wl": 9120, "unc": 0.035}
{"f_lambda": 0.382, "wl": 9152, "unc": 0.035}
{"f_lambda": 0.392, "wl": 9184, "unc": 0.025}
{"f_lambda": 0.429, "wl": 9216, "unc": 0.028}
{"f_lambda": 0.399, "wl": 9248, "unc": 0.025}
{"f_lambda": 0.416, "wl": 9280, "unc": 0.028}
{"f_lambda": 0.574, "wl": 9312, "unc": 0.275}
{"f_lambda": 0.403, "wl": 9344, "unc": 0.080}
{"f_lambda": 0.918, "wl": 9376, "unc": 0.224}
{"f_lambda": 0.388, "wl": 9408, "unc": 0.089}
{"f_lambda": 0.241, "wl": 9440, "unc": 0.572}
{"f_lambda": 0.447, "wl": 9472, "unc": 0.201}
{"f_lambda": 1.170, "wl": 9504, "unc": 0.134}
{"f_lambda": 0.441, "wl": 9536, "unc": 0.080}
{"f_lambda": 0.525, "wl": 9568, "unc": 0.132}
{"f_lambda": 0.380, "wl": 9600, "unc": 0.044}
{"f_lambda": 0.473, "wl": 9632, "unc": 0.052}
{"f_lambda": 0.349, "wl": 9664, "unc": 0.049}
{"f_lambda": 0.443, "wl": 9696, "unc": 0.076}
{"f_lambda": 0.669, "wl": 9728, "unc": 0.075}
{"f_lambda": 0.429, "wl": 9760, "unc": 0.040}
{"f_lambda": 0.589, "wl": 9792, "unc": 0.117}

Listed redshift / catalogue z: 0.447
